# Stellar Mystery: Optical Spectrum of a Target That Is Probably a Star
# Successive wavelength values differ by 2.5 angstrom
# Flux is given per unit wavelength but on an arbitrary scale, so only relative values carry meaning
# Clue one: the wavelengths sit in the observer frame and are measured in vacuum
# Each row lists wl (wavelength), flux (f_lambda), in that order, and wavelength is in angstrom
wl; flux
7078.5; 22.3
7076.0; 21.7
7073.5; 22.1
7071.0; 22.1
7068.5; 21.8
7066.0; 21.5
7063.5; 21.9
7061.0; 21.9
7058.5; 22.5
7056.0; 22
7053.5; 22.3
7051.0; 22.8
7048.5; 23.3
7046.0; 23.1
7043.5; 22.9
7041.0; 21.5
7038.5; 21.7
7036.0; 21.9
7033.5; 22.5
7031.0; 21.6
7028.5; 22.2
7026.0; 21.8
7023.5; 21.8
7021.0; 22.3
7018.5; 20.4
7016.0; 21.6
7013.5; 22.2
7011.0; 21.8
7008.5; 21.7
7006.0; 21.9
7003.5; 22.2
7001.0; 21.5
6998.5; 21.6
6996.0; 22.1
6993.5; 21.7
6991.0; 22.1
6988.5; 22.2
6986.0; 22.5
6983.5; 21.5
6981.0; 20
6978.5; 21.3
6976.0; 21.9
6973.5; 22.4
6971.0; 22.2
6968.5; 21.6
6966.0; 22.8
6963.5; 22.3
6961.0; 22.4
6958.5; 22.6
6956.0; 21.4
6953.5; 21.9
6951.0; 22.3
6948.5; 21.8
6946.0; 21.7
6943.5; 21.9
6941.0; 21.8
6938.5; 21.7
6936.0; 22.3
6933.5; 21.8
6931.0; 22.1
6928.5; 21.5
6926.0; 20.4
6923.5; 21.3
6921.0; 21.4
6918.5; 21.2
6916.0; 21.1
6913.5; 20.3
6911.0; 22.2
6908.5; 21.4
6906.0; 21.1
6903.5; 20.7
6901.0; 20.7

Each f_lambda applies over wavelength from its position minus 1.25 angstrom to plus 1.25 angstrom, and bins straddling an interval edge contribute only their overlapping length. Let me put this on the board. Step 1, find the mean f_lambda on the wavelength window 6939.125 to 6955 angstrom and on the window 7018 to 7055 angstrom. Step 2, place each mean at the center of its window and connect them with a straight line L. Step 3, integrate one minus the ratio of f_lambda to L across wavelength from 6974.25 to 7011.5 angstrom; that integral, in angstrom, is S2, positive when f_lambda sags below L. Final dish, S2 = 0.5 angstrom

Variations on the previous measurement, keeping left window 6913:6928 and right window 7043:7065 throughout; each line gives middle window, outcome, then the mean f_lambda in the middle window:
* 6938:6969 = -0.95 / 22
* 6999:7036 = 0.45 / 21.8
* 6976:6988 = 0.14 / 21.4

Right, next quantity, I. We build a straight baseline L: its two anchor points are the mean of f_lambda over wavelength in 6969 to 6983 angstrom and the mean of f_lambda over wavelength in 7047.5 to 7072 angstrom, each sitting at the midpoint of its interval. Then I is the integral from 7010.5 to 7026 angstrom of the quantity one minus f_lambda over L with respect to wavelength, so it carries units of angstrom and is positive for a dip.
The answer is 0.1 angstrom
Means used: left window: 21.6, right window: 22.2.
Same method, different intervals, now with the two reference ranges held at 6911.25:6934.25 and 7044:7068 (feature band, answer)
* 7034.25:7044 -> 0.1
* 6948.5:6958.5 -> -0.2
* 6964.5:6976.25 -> -0.3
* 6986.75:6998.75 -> -0.1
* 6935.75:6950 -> -0.3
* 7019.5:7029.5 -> 0.1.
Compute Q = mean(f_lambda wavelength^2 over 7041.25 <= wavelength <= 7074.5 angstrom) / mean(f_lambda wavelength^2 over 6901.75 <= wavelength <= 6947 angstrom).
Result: 1.08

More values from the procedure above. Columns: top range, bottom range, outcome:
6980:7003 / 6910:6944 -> 1.03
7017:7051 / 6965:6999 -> 1.03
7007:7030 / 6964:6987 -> 1.01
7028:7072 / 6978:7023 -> 1.04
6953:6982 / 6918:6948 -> 1.02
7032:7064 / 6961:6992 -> 1.04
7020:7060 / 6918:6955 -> 1.06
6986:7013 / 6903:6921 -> 1.06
